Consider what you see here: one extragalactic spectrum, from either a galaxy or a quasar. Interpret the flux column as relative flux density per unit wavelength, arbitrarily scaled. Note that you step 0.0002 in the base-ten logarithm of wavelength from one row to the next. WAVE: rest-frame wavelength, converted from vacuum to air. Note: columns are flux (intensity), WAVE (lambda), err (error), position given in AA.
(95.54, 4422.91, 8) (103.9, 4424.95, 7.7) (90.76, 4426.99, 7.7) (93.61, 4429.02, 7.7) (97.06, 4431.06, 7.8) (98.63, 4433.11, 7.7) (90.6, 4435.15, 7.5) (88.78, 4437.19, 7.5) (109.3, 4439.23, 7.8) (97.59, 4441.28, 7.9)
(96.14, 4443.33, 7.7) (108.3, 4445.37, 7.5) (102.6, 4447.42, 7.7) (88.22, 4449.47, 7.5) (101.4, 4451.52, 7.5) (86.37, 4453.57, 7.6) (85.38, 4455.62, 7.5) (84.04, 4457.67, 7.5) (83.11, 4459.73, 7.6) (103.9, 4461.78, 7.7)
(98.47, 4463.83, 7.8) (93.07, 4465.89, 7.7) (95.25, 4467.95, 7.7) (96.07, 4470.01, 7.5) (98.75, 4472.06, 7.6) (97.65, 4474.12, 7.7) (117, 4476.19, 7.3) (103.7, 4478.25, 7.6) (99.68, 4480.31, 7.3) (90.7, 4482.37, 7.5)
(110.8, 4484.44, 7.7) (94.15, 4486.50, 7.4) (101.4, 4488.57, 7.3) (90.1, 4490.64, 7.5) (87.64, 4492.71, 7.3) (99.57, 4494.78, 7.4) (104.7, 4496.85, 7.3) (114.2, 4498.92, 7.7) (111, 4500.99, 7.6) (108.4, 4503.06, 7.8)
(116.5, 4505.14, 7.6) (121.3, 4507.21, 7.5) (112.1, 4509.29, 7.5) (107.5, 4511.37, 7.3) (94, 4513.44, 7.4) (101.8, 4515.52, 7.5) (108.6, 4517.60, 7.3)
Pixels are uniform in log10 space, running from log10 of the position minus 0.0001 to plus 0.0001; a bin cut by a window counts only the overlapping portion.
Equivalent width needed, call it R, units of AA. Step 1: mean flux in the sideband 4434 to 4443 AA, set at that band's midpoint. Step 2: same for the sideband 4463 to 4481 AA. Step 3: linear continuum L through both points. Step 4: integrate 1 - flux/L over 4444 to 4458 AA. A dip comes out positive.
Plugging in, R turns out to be 0.5 AA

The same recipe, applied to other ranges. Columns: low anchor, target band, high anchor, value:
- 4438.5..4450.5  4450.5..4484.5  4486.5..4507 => 1.8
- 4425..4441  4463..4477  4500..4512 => 0.7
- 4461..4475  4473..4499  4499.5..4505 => 1.0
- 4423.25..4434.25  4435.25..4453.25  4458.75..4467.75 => -0.4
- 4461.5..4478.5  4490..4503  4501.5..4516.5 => 0.5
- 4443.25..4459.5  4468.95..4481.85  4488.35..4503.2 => -0.5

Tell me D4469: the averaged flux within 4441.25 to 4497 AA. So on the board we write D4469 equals 96.9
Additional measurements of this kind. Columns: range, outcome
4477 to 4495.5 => 97.7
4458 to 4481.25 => 98.3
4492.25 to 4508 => 108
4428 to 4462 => 94.8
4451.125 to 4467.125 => 91.6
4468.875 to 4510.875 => 104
